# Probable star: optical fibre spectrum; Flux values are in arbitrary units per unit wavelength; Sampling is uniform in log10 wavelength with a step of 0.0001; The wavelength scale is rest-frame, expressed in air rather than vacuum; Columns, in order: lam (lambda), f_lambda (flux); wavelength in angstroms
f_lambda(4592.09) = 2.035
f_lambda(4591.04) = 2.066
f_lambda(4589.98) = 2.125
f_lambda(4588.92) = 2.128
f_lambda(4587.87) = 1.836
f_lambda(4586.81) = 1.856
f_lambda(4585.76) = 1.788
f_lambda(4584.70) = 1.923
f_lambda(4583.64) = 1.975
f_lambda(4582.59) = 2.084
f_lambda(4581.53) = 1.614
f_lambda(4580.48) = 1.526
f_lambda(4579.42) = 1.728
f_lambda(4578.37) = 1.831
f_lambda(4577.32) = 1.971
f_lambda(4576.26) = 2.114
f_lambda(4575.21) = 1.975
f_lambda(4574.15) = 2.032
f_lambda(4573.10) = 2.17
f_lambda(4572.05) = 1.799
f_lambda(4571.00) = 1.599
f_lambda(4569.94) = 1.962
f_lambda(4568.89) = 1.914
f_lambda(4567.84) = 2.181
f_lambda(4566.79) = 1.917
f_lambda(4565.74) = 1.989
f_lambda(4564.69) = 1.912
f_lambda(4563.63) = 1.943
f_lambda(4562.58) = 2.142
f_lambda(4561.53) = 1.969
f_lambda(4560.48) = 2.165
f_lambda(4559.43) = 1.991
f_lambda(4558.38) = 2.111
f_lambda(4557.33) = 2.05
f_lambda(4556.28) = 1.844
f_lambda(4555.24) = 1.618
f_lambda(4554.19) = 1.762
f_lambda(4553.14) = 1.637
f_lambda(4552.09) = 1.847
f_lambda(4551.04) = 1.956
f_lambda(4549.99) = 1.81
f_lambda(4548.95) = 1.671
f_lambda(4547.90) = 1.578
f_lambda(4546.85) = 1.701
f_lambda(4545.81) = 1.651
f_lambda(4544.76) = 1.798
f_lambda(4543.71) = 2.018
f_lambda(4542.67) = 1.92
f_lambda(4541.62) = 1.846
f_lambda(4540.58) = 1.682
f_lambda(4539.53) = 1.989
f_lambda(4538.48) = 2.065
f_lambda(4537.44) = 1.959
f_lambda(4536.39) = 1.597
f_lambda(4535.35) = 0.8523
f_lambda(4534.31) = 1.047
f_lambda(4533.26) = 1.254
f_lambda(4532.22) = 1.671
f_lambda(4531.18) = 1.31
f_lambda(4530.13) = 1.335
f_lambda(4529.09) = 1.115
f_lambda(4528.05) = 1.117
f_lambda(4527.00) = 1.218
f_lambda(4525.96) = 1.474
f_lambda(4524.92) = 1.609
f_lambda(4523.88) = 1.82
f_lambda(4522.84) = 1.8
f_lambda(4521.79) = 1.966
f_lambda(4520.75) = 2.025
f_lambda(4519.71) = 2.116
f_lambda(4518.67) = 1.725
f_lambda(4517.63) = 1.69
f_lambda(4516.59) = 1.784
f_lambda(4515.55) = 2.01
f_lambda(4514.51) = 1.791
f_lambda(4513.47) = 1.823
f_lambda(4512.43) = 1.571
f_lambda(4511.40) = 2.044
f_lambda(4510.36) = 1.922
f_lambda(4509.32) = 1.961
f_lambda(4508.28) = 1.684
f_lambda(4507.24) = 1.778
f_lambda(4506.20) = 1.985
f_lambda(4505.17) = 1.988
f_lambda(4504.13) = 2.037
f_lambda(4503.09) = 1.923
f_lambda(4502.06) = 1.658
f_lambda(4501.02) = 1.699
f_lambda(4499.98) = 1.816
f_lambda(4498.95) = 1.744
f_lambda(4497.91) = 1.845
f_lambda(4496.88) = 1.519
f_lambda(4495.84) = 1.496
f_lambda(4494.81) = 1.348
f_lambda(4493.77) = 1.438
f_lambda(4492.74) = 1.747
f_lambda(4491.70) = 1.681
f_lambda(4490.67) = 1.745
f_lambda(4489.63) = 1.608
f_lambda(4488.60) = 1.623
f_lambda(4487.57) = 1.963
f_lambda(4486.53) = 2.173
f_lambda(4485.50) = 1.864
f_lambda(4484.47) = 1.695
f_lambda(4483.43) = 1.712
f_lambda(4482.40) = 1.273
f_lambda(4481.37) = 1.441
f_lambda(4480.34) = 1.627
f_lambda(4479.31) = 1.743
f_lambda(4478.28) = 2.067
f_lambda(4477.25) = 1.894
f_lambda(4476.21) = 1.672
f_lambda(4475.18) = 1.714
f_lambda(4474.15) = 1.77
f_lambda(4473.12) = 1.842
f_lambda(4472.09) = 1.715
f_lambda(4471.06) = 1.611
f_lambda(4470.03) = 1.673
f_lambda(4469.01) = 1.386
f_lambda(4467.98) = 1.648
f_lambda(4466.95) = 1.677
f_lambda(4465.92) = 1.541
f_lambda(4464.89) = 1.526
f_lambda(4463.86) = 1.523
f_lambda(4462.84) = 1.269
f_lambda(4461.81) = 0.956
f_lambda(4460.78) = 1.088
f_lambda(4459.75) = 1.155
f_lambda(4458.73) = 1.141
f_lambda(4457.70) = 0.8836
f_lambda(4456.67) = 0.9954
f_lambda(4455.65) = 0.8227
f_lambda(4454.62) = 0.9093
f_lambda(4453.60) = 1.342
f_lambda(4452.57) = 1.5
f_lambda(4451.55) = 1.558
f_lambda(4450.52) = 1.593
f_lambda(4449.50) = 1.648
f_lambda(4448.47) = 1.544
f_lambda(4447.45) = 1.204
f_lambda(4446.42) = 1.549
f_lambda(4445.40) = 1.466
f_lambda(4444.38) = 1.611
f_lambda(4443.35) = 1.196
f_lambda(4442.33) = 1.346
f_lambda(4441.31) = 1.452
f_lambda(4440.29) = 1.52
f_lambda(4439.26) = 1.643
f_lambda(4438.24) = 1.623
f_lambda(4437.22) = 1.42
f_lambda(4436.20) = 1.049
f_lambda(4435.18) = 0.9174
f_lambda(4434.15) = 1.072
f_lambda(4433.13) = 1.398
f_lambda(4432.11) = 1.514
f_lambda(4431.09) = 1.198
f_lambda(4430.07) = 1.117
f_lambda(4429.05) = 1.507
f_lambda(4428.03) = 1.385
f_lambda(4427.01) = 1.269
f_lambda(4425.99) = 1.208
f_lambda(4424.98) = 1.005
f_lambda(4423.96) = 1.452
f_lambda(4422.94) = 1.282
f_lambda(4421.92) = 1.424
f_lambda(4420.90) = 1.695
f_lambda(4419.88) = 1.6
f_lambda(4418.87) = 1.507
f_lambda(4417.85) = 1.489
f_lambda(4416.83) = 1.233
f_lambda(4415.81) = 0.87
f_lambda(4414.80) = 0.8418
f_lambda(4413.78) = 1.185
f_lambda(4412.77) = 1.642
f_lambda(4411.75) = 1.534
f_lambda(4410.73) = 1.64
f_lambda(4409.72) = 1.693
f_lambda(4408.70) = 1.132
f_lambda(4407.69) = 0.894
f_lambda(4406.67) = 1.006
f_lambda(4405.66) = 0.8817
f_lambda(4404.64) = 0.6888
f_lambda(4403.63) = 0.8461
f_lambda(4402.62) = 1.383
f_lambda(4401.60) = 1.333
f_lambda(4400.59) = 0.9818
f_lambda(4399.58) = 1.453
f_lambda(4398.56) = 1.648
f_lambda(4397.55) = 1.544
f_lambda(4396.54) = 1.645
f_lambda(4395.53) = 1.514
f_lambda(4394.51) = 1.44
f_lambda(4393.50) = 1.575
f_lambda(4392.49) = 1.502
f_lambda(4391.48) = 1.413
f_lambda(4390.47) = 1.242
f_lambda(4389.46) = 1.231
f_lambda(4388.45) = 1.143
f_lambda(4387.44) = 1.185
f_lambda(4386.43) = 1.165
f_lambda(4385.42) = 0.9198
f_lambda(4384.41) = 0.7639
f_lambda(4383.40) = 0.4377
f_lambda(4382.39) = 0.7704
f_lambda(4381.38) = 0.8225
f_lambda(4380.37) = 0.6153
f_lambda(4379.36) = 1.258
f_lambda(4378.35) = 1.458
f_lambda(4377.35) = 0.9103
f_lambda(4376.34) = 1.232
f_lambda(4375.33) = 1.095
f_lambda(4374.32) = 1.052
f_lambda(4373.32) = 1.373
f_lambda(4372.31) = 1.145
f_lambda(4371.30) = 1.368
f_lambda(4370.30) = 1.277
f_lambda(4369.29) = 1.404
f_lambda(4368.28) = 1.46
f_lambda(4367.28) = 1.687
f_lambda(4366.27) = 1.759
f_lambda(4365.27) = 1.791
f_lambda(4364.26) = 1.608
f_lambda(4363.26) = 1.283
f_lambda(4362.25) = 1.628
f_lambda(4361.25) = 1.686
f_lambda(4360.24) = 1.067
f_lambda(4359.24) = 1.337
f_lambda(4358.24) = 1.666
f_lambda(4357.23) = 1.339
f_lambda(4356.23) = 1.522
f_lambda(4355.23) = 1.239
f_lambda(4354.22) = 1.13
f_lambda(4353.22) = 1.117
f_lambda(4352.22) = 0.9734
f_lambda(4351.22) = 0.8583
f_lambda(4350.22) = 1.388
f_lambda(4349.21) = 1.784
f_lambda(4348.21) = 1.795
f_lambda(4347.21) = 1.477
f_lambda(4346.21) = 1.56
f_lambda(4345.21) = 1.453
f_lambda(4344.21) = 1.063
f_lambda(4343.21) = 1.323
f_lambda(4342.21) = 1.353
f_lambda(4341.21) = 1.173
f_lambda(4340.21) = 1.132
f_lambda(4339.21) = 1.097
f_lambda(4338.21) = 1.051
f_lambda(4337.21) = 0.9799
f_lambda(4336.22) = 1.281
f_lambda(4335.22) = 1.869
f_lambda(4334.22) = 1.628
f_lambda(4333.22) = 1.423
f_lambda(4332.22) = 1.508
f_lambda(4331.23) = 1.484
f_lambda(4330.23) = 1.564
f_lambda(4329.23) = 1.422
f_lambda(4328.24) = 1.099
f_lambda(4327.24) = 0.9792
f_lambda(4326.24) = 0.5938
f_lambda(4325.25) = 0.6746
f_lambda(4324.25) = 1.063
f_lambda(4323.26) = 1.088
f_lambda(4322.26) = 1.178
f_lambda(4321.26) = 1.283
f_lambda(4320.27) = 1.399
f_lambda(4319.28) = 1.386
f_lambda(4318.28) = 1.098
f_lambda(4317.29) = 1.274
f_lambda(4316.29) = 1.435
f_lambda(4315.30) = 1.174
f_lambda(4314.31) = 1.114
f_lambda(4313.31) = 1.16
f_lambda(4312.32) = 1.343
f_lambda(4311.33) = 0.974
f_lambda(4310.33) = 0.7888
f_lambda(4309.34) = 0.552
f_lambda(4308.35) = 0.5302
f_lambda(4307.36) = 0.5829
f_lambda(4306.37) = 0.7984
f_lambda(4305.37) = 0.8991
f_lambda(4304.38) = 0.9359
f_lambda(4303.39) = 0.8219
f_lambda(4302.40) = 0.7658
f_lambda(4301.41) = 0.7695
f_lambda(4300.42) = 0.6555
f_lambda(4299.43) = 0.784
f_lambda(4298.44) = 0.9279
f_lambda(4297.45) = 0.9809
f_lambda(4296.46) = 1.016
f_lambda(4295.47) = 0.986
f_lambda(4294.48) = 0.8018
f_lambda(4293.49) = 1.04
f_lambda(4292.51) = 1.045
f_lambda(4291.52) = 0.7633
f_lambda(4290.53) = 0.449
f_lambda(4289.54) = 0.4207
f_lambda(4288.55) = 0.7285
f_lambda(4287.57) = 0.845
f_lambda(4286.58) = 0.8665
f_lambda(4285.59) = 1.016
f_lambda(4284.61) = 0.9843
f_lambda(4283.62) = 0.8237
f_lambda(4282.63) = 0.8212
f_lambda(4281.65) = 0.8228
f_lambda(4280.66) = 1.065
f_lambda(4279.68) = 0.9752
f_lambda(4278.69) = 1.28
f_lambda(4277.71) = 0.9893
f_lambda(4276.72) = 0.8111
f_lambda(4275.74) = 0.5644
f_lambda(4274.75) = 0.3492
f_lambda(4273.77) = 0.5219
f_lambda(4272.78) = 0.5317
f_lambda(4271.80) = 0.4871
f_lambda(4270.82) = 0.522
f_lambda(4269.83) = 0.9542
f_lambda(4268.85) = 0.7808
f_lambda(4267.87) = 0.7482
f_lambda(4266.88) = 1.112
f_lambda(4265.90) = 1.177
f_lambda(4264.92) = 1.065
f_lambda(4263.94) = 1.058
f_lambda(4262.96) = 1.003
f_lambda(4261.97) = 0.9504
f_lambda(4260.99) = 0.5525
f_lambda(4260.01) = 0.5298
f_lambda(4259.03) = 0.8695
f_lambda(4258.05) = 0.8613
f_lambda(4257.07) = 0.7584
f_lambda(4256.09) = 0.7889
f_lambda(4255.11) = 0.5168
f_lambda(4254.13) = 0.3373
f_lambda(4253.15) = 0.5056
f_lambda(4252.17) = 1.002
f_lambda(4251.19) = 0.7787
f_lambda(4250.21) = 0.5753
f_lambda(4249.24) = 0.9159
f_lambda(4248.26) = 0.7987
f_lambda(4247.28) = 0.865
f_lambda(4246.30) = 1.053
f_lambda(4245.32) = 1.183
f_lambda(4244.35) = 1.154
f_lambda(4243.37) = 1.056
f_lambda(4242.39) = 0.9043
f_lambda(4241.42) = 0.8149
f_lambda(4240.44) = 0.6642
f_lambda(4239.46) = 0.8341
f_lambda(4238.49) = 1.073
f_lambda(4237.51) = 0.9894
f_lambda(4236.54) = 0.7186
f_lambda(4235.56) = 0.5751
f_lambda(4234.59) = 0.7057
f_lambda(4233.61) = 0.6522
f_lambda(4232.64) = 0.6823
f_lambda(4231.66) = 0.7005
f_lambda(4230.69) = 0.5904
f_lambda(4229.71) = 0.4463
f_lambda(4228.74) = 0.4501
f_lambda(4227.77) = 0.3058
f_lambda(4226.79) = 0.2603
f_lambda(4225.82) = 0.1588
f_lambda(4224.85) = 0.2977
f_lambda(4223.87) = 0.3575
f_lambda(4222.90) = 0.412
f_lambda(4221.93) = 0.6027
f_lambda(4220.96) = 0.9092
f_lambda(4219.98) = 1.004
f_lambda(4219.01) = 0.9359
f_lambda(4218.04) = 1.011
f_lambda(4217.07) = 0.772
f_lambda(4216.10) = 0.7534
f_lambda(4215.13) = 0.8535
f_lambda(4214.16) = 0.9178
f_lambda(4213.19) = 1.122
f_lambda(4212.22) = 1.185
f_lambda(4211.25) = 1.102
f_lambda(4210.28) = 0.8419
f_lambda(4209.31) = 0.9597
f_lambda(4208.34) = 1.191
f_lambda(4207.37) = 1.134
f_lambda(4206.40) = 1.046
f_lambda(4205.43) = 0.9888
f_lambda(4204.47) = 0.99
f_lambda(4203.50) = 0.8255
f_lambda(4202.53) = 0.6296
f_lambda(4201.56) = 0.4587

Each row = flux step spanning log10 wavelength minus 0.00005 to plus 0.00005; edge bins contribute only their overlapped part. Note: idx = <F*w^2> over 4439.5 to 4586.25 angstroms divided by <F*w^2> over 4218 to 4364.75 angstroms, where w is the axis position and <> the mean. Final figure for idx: 1.9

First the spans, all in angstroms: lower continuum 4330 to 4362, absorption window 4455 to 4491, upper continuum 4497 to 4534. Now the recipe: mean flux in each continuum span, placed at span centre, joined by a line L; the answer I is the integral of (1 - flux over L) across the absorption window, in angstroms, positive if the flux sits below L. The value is 1.9 angstroms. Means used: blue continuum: 1.35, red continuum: 1.72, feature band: 1.54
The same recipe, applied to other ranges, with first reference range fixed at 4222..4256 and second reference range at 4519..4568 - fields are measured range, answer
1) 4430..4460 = 1.77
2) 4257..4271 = -1.80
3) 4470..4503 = -3.41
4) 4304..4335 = -4.73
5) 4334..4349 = -4.45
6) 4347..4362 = -3.78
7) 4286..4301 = 0.94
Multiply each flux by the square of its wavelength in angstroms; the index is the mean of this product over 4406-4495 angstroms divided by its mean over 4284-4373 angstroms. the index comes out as 1.31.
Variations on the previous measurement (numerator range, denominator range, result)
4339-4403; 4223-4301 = 1.77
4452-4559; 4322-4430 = 1.37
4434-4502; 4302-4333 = 1.52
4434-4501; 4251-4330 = 1.85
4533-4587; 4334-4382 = 1.52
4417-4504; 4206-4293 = 2.08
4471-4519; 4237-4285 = 2.35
